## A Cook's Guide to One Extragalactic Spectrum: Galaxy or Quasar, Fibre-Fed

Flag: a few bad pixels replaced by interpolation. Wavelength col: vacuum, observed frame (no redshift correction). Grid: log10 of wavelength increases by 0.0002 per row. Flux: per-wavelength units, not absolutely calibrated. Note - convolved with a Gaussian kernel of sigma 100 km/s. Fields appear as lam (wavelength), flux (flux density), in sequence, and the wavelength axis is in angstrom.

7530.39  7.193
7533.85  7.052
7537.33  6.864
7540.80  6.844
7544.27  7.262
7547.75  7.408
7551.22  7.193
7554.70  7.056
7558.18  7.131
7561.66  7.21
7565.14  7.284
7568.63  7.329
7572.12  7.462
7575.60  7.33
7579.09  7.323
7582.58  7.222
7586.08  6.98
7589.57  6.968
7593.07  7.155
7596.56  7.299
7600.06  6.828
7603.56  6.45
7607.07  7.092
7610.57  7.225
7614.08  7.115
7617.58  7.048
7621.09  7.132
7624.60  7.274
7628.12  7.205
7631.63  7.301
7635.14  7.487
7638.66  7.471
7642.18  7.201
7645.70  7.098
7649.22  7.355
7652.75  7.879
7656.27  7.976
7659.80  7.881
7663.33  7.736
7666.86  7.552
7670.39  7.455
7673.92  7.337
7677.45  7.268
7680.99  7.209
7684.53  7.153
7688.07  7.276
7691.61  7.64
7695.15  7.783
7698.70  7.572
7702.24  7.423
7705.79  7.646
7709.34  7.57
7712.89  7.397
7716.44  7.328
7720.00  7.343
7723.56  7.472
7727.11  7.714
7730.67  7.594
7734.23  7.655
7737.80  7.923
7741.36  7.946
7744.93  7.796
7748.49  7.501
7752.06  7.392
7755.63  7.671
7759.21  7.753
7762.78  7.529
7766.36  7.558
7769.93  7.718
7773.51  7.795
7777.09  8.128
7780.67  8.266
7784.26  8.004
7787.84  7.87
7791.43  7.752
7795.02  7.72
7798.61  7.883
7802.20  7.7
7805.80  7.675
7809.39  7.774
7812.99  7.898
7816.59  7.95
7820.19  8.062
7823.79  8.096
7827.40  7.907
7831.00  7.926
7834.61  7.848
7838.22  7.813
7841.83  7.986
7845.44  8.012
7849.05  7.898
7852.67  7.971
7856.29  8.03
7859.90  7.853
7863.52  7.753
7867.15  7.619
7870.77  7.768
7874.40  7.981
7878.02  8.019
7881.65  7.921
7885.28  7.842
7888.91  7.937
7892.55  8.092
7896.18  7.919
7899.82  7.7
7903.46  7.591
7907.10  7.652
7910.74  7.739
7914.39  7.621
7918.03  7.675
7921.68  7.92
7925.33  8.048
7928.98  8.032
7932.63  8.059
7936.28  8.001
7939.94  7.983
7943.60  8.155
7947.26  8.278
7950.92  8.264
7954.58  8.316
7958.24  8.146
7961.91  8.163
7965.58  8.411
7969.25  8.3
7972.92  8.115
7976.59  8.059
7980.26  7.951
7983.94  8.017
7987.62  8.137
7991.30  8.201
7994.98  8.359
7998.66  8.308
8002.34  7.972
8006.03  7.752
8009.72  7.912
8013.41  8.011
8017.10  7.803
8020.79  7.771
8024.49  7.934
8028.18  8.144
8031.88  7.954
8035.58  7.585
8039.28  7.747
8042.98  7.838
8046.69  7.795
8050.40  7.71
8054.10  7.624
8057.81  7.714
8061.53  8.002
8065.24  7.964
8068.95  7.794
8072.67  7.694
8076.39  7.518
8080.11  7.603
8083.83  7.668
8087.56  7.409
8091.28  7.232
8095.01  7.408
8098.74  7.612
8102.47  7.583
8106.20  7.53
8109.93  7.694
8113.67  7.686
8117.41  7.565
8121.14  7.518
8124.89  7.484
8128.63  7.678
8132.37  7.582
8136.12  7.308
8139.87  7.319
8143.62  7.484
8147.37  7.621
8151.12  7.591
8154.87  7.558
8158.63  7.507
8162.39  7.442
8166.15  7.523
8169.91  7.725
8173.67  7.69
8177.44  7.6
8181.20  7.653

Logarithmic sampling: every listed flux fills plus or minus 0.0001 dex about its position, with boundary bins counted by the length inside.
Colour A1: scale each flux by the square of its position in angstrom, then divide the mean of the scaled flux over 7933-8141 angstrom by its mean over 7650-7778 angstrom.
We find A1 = 1.12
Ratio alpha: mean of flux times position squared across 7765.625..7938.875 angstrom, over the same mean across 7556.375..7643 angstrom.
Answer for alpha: 1.2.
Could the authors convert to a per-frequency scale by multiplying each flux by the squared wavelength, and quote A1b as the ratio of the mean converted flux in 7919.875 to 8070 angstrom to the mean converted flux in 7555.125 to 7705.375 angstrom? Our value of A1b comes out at 1.20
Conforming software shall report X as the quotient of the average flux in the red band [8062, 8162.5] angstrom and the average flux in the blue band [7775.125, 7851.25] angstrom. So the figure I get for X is 0.96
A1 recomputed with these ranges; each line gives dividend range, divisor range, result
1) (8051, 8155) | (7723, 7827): 1.06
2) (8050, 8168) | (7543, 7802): 1.13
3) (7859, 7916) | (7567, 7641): 1.17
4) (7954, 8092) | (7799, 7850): 1.05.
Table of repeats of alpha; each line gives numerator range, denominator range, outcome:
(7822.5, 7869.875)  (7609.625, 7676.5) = 1.12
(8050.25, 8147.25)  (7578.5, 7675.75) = 1.17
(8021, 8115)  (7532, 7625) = 1.22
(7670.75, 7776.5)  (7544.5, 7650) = 1.09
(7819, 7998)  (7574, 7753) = 1.15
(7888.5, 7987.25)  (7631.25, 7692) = 1.15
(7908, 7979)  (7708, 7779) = 1.11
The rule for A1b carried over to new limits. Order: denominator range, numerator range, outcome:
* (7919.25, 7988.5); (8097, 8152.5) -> 0.97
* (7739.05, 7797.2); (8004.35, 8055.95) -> 1.08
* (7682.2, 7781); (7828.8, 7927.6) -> 1.07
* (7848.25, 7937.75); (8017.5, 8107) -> 1.02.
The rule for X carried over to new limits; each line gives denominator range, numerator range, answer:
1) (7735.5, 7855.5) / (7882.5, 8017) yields 1.02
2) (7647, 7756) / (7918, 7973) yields 1.08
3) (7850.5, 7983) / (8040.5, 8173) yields 0.95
